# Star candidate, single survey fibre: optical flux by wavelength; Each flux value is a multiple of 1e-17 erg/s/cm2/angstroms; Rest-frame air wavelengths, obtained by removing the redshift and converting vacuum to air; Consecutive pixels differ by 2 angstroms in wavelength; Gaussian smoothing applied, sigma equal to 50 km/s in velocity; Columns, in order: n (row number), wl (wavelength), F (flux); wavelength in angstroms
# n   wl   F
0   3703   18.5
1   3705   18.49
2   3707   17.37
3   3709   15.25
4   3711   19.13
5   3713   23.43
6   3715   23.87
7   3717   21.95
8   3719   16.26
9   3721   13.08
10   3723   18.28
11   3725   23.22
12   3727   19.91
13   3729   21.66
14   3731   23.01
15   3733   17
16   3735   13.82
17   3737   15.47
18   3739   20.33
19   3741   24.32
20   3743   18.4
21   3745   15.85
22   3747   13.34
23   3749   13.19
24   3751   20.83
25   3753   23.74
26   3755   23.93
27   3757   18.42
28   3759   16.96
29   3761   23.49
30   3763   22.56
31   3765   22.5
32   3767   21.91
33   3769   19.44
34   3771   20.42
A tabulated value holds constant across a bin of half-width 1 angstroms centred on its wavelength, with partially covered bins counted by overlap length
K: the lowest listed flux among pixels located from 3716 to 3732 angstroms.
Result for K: 13.08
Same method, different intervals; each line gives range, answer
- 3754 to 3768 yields 16.96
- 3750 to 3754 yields 20.83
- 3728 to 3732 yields 21.66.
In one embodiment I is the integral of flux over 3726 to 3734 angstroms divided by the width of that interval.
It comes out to 20.4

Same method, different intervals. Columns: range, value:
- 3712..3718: 23.1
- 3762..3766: 22.5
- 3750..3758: 21.7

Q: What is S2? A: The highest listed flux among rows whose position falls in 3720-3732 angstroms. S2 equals 23.22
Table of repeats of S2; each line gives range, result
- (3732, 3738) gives 17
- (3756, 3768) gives 23.49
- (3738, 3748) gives 24.32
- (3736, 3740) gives 20.33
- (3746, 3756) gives 23.93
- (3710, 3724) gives 23.87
